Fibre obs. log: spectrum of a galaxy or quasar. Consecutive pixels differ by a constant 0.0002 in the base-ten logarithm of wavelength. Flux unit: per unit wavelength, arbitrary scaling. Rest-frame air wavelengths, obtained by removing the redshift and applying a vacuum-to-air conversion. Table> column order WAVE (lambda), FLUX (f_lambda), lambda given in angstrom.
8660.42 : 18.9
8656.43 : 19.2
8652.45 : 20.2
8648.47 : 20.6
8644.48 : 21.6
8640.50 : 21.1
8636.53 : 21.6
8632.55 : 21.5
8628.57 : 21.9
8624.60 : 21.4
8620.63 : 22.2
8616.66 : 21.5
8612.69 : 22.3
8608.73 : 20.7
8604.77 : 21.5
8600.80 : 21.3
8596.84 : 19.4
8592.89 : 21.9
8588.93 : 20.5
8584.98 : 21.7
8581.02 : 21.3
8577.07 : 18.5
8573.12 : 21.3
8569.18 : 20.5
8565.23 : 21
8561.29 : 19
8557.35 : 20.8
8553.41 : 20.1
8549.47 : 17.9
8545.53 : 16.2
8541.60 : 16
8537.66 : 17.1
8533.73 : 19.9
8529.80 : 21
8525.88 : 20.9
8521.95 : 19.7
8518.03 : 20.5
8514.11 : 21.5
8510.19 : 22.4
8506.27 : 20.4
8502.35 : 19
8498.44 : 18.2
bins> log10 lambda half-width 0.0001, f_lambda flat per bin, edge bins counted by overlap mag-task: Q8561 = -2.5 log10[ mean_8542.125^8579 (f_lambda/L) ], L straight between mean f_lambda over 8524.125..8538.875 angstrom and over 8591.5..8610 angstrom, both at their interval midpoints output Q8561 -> 0.05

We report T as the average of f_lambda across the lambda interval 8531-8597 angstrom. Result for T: 19.6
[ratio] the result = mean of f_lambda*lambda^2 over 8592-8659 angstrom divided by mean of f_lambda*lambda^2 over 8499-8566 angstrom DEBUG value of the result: 1.10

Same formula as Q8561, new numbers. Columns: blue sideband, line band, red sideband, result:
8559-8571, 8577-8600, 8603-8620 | 0.01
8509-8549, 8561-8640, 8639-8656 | -0.05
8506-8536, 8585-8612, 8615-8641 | 0.02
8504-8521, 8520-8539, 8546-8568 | 0.04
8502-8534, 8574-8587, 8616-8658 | 0.02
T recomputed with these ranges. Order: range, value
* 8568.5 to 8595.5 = 20.8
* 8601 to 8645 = 21.6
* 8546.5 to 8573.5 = 19.9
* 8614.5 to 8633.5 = 21.7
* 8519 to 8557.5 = 18.9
